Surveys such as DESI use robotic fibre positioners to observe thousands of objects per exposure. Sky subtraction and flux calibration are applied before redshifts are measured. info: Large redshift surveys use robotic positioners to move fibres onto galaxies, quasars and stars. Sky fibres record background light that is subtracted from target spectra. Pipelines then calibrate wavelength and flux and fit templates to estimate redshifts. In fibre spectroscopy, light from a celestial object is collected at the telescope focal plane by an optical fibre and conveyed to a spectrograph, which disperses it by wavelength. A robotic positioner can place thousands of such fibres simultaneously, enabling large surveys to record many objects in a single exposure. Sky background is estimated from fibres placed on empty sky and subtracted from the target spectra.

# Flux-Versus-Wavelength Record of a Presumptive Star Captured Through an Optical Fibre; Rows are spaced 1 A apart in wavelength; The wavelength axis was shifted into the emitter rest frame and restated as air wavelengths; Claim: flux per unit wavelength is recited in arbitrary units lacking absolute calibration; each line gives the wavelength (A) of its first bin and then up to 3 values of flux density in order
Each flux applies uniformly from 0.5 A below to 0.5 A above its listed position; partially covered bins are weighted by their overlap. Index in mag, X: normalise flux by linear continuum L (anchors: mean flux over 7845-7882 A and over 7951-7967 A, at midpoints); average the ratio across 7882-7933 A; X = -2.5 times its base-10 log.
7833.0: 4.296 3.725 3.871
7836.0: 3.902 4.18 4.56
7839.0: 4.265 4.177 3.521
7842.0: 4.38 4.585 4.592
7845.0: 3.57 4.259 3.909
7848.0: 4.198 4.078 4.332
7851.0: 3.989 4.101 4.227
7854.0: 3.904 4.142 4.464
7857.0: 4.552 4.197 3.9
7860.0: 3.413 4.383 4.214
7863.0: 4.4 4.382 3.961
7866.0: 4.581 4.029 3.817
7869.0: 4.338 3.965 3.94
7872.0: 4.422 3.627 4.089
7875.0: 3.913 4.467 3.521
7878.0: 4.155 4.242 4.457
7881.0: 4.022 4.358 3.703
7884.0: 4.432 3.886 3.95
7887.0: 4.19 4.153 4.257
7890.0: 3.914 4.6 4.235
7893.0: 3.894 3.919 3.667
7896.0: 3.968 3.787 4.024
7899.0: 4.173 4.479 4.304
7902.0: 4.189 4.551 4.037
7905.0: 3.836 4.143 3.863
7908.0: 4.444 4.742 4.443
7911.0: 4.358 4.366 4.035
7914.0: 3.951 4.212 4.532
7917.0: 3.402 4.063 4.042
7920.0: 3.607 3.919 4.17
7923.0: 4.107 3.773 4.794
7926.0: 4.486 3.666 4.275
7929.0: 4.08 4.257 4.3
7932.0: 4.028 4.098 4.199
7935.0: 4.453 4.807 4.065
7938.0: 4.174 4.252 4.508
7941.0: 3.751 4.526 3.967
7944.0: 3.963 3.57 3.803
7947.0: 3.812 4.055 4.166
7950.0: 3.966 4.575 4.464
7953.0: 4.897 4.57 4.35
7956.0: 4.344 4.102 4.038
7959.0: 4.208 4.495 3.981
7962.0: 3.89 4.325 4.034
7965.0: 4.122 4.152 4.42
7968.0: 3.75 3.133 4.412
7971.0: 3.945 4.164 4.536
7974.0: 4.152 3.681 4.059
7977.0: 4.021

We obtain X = 0.02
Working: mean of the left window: 4.12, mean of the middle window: 4.13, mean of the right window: 4.28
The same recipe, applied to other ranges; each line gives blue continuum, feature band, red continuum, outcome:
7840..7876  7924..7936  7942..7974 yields -0.03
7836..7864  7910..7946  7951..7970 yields 0.01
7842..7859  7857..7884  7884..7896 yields 0.01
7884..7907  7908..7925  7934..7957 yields 0.00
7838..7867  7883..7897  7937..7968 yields 0.03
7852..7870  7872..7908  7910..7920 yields 0.01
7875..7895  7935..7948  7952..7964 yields 0.03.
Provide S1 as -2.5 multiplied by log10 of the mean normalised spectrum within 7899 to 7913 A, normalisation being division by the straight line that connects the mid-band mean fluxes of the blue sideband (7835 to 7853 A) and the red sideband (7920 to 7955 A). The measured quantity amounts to -0.03 mag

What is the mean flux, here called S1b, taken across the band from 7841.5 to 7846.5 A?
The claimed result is 4.28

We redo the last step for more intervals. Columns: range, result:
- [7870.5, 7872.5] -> 4.18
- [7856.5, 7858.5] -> 4.37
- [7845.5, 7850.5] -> 4.16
